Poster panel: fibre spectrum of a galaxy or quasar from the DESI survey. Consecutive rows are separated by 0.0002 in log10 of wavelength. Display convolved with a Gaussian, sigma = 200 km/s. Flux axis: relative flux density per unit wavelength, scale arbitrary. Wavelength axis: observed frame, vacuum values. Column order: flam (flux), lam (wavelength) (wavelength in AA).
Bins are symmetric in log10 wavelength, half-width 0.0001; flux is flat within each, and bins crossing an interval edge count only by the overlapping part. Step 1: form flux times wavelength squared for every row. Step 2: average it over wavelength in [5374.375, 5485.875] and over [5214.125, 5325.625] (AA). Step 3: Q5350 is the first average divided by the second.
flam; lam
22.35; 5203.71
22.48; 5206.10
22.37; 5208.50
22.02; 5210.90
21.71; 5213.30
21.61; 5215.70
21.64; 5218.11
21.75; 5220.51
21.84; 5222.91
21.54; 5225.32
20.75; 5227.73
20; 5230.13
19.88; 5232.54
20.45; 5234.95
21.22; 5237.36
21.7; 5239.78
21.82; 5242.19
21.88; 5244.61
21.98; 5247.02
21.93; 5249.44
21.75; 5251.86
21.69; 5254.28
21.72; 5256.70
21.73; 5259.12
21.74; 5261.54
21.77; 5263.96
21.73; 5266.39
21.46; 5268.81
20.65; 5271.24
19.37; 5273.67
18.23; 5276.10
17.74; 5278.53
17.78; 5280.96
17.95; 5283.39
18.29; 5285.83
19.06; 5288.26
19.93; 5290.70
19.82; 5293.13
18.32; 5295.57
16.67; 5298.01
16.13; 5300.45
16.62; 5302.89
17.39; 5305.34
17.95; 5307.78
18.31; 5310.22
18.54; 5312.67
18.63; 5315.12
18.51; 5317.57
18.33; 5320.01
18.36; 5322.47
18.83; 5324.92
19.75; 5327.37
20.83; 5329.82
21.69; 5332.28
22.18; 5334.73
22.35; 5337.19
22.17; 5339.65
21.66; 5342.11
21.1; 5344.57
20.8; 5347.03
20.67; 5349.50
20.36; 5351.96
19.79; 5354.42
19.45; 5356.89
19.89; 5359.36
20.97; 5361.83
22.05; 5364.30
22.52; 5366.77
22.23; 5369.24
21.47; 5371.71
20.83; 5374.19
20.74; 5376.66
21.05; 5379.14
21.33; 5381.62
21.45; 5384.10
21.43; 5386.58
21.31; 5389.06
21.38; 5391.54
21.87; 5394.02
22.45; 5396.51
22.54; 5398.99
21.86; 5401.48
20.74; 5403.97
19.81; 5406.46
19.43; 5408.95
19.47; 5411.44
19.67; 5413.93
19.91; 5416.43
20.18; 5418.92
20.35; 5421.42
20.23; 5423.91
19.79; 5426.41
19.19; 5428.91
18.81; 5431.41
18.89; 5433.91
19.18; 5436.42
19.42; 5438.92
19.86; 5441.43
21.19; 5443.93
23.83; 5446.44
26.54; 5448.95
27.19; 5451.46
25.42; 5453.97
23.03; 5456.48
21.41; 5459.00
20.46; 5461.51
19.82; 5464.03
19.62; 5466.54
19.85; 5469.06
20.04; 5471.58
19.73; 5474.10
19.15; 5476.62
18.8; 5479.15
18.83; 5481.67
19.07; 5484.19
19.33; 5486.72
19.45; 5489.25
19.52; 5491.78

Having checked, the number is 1.11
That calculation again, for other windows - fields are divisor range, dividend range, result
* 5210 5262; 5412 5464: 1.06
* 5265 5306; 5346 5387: 1.16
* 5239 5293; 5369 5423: 1.07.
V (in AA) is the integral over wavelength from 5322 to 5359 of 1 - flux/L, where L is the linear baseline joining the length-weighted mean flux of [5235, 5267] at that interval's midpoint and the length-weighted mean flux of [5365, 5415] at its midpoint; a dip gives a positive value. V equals 1.2 AA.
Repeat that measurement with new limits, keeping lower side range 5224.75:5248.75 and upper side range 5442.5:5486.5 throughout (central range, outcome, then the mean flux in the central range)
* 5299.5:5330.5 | 4.3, 18.3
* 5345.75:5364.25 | 0.7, 20.4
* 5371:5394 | 0.0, 21.3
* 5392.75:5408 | -0.2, 21.5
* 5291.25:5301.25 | 1.5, 18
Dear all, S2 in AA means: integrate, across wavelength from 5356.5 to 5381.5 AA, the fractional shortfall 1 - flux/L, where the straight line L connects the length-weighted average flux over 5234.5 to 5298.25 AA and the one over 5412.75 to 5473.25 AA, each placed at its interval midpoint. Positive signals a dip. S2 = -0.56 AA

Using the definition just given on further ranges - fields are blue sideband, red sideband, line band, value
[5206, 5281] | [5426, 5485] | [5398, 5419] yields 0.51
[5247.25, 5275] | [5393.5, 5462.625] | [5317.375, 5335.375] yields 1.27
